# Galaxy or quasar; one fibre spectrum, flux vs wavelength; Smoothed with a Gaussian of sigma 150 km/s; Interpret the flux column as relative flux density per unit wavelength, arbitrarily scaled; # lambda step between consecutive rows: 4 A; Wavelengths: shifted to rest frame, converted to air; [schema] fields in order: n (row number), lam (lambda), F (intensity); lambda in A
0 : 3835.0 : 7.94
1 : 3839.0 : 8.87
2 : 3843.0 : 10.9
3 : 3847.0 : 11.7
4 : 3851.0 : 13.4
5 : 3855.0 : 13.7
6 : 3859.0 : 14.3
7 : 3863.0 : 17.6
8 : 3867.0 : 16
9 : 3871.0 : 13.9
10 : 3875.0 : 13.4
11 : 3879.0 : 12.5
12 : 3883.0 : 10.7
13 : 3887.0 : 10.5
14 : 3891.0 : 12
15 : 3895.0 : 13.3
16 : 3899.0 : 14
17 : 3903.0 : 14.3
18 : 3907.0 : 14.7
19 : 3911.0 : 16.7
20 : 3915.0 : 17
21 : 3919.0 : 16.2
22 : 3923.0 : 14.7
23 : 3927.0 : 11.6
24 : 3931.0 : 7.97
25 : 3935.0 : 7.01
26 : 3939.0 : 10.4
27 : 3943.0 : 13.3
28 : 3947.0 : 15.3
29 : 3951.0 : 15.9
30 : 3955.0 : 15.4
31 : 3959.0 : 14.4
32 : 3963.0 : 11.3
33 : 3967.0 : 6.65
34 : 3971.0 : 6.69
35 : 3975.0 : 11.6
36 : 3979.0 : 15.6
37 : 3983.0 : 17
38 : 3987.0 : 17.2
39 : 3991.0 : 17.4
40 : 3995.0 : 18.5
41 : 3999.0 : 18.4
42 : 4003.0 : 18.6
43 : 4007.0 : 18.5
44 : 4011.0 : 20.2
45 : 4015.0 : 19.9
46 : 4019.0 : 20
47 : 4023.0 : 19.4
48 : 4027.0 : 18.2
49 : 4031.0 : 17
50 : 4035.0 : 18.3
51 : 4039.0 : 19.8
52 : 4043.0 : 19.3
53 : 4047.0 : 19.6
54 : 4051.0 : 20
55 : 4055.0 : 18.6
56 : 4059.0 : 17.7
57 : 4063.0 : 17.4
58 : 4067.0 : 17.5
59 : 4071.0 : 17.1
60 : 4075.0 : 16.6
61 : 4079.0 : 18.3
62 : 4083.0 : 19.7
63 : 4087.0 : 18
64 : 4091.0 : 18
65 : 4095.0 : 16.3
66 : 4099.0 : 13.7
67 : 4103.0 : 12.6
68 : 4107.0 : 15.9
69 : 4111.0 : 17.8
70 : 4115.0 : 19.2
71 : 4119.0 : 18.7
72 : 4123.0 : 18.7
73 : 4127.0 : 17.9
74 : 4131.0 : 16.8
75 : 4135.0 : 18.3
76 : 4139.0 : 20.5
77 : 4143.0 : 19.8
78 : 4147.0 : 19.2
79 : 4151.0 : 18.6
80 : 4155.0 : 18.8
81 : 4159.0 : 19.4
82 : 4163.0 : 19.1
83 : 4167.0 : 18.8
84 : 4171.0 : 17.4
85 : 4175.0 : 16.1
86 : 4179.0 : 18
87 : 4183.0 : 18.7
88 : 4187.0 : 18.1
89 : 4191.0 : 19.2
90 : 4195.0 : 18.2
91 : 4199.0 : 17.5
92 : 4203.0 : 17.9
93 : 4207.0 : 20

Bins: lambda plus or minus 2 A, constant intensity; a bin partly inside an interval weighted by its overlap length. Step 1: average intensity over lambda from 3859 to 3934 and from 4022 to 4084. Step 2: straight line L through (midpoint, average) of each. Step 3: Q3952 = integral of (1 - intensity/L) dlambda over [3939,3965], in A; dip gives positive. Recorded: 2.3 A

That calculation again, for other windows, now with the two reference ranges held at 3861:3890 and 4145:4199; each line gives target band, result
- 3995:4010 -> -2.9 A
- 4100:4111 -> 1.6 A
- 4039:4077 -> -4.1 A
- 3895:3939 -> 2.6 A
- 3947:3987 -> 5.1 A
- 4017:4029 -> -2.5 A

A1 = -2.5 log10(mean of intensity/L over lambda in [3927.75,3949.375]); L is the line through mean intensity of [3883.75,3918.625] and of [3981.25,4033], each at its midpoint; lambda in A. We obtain 0.391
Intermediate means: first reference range 14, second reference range 18.5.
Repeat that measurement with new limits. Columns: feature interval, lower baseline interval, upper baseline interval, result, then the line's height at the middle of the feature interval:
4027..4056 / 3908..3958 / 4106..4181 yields -0.18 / 16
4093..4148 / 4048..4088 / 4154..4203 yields 0.04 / 18.2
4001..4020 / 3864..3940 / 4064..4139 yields -0.25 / 15.4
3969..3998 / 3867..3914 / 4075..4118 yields 0.01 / 15.1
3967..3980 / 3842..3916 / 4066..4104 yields 0.43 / 15.2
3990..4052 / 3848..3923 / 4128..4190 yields -0.16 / 16.3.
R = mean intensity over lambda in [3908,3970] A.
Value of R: 12.9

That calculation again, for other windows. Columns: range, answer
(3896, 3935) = 13.7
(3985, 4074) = 18.6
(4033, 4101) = 18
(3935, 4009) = 14.4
